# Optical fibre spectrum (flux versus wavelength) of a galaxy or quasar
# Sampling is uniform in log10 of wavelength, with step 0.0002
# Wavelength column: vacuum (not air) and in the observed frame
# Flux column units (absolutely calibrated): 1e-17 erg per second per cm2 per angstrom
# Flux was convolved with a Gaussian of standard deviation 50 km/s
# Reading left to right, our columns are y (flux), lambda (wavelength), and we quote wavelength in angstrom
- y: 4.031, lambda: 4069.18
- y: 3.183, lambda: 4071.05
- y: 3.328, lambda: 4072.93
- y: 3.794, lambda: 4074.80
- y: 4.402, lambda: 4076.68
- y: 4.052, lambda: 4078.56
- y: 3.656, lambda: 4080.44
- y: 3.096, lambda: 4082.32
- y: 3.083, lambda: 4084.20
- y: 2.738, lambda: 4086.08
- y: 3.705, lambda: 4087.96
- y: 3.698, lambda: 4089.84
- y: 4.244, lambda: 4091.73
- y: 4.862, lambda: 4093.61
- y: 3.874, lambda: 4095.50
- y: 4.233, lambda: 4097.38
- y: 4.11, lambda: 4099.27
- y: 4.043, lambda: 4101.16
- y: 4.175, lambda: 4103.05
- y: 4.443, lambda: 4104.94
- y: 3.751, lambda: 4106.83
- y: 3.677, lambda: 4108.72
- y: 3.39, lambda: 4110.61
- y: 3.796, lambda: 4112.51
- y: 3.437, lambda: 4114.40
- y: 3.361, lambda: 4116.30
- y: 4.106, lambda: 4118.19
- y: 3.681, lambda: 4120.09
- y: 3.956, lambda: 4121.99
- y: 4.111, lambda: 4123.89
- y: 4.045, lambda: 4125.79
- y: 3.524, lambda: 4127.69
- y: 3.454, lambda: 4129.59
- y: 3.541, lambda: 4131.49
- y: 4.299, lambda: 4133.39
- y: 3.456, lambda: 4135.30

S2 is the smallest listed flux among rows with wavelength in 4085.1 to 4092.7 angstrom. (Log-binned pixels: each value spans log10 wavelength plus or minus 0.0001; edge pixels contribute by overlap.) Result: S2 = 2.738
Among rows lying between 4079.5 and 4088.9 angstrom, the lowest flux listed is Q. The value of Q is 2.738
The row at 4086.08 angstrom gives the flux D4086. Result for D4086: 2.738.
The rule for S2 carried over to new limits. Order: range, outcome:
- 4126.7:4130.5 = 3.454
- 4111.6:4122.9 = 3.361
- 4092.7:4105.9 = 3.874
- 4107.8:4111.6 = 3.39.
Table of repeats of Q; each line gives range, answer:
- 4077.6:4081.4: 3.656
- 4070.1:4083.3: 3.096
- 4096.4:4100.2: 4.11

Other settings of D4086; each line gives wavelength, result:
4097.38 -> 4.233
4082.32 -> 3.096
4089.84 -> 3.698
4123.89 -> 4.111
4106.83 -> 3.751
